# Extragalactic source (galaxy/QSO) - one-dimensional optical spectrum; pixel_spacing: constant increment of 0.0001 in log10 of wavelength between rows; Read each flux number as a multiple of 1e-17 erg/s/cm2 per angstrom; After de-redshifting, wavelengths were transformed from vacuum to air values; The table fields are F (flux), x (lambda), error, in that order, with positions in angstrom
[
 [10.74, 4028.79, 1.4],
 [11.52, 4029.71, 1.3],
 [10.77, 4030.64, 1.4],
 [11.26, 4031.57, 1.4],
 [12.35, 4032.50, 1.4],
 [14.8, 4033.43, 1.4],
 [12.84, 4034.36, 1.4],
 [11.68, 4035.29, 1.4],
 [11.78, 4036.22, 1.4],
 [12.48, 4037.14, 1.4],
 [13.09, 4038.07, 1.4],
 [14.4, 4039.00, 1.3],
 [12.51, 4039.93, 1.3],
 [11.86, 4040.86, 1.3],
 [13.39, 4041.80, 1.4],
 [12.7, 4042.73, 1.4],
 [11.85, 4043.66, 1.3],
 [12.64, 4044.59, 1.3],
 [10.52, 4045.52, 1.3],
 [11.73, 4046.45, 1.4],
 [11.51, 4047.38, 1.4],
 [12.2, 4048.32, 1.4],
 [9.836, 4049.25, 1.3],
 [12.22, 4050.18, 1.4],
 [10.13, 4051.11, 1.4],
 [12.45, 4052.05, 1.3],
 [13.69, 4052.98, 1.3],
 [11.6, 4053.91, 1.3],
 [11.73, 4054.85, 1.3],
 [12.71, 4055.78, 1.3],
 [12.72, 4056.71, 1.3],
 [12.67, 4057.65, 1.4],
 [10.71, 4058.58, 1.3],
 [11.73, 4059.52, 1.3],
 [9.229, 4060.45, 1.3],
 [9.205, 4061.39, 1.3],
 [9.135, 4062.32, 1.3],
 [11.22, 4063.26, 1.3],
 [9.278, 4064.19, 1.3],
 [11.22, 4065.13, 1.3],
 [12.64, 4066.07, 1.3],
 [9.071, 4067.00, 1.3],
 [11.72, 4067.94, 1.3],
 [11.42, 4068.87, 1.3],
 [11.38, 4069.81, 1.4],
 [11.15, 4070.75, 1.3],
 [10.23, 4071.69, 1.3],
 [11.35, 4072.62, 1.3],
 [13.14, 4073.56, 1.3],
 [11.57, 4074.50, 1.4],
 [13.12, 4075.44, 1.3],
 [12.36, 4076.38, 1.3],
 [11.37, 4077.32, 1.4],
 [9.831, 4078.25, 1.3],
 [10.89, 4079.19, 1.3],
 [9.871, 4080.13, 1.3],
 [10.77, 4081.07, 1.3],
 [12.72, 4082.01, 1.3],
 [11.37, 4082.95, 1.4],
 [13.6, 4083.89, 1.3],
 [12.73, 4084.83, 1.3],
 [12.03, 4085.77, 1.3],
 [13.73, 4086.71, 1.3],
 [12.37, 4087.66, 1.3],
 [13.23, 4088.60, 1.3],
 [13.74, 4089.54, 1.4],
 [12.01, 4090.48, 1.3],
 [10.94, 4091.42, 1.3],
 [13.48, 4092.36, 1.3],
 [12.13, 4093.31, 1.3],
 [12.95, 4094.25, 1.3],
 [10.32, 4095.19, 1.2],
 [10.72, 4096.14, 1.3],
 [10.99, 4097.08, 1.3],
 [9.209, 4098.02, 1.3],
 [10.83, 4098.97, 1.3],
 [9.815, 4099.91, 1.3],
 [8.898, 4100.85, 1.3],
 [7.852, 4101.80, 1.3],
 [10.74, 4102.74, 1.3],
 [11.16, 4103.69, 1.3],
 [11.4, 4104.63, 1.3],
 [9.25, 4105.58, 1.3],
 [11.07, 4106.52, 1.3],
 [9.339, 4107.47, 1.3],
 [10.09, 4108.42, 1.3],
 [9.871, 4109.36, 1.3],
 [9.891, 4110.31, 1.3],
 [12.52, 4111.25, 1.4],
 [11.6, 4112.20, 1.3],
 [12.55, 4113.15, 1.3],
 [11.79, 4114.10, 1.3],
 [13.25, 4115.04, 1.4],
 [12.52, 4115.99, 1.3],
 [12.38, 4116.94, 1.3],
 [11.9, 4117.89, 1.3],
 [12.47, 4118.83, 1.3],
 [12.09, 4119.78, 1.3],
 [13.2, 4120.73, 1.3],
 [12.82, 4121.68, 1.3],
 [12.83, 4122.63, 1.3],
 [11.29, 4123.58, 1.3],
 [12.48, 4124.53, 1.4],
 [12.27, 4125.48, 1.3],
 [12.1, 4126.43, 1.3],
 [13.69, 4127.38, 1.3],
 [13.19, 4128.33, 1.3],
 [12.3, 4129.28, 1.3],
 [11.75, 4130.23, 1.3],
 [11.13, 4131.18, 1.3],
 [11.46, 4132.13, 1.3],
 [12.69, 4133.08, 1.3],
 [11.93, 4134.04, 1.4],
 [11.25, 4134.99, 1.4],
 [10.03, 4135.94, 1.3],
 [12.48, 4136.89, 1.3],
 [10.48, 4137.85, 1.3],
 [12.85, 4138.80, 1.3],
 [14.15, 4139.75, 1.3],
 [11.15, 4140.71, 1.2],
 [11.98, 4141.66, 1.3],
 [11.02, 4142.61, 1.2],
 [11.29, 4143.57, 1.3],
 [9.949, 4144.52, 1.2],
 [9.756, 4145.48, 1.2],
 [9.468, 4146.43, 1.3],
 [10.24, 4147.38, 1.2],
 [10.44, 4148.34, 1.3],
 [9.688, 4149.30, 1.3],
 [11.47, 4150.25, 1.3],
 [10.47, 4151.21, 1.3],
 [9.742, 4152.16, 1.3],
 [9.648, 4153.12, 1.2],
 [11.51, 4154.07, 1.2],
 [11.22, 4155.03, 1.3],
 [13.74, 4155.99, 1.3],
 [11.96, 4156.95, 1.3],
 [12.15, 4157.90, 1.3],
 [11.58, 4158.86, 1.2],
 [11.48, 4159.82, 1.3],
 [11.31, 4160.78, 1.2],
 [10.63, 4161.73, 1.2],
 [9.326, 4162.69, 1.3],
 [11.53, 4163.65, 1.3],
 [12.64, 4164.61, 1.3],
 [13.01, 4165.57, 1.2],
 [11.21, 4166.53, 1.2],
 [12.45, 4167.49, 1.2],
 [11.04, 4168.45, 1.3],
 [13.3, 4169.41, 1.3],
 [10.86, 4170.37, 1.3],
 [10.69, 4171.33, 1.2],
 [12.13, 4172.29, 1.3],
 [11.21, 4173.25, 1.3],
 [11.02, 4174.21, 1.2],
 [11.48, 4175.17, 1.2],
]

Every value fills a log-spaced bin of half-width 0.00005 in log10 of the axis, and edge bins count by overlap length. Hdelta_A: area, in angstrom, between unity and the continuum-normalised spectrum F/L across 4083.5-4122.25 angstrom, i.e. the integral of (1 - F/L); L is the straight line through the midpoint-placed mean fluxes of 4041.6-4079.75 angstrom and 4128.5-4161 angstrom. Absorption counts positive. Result -0.6 angstrom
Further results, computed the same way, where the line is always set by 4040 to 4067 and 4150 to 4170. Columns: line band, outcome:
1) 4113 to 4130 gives -1.49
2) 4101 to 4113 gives 1.12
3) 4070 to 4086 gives -0.21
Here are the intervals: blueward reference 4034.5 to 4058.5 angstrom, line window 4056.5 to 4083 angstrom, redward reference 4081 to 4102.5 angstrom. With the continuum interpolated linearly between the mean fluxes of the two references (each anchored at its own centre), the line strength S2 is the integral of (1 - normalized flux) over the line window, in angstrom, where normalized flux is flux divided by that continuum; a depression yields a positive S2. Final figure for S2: 1.6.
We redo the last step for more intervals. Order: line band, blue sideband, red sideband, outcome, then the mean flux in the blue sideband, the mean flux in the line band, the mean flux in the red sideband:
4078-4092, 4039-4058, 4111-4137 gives 0.12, 12.1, 12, 12.2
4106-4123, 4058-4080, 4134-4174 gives -0.95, 11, 11.8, 11.3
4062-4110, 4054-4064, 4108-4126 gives 1.22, 11.1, 11.2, 12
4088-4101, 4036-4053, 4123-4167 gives 0.39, 12.1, 11.5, 11.5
